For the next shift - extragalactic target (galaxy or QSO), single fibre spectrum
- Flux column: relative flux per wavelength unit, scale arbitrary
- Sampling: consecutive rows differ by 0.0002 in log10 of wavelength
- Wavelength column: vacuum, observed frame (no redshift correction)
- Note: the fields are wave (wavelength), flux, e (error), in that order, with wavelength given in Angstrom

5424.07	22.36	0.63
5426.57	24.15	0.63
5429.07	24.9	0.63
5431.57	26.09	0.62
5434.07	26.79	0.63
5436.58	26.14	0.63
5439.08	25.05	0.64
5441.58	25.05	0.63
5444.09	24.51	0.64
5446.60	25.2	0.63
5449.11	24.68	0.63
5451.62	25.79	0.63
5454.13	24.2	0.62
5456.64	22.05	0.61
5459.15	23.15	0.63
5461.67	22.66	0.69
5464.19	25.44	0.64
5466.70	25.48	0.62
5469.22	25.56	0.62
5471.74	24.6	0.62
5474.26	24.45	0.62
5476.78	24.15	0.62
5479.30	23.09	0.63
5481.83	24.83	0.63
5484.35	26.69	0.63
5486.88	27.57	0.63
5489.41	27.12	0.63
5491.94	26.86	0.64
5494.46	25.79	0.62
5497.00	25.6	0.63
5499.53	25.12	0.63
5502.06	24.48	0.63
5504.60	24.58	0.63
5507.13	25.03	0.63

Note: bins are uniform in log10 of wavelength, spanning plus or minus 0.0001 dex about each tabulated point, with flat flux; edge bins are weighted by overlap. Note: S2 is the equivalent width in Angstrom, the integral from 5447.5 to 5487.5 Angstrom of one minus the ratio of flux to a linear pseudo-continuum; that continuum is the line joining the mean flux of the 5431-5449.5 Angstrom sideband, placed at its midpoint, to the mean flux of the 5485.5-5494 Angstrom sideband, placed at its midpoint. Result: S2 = 2.62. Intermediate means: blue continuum 25.4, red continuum 27.1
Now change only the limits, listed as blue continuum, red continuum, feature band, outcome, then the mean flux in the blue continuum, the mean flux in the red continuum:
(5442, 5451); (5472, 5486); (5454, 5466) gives 0.6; 24.9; 24.7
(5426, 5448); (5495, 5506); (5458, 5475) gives 0.5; 25.3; 25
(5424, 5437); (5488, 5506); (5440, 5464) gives 1.1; 25.2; 25.7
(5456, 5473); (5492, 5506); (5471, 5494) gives -0.7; 24.2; 25.3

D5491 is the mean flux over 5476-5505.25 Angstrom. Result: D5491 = 25.5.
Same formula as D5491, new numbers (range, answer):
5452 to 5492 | 24.8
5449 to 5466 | 24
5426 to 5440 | 25.6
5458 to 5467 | 24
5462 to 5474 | 25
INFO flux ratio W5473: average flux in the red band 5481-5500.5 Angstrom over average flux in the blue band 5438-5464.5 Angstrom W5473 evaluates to 1.08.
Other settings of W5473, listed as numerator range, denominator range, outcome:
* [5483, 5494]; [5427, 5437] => 1.04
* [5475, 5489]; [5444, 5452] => 1.01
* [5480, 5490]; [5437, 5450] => 1.05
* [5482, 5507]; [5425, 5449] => 1.03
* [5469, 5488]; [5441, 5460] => 1.03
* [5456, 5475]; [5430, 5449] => 0.95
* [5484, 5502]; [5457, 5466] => 1.11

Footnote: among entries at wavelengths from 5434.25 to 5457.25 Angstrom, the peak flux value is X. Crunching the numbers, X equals 26.14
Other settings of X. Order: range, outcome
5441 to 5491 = 27.57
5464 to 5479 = 25.56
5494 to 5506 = 25.79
